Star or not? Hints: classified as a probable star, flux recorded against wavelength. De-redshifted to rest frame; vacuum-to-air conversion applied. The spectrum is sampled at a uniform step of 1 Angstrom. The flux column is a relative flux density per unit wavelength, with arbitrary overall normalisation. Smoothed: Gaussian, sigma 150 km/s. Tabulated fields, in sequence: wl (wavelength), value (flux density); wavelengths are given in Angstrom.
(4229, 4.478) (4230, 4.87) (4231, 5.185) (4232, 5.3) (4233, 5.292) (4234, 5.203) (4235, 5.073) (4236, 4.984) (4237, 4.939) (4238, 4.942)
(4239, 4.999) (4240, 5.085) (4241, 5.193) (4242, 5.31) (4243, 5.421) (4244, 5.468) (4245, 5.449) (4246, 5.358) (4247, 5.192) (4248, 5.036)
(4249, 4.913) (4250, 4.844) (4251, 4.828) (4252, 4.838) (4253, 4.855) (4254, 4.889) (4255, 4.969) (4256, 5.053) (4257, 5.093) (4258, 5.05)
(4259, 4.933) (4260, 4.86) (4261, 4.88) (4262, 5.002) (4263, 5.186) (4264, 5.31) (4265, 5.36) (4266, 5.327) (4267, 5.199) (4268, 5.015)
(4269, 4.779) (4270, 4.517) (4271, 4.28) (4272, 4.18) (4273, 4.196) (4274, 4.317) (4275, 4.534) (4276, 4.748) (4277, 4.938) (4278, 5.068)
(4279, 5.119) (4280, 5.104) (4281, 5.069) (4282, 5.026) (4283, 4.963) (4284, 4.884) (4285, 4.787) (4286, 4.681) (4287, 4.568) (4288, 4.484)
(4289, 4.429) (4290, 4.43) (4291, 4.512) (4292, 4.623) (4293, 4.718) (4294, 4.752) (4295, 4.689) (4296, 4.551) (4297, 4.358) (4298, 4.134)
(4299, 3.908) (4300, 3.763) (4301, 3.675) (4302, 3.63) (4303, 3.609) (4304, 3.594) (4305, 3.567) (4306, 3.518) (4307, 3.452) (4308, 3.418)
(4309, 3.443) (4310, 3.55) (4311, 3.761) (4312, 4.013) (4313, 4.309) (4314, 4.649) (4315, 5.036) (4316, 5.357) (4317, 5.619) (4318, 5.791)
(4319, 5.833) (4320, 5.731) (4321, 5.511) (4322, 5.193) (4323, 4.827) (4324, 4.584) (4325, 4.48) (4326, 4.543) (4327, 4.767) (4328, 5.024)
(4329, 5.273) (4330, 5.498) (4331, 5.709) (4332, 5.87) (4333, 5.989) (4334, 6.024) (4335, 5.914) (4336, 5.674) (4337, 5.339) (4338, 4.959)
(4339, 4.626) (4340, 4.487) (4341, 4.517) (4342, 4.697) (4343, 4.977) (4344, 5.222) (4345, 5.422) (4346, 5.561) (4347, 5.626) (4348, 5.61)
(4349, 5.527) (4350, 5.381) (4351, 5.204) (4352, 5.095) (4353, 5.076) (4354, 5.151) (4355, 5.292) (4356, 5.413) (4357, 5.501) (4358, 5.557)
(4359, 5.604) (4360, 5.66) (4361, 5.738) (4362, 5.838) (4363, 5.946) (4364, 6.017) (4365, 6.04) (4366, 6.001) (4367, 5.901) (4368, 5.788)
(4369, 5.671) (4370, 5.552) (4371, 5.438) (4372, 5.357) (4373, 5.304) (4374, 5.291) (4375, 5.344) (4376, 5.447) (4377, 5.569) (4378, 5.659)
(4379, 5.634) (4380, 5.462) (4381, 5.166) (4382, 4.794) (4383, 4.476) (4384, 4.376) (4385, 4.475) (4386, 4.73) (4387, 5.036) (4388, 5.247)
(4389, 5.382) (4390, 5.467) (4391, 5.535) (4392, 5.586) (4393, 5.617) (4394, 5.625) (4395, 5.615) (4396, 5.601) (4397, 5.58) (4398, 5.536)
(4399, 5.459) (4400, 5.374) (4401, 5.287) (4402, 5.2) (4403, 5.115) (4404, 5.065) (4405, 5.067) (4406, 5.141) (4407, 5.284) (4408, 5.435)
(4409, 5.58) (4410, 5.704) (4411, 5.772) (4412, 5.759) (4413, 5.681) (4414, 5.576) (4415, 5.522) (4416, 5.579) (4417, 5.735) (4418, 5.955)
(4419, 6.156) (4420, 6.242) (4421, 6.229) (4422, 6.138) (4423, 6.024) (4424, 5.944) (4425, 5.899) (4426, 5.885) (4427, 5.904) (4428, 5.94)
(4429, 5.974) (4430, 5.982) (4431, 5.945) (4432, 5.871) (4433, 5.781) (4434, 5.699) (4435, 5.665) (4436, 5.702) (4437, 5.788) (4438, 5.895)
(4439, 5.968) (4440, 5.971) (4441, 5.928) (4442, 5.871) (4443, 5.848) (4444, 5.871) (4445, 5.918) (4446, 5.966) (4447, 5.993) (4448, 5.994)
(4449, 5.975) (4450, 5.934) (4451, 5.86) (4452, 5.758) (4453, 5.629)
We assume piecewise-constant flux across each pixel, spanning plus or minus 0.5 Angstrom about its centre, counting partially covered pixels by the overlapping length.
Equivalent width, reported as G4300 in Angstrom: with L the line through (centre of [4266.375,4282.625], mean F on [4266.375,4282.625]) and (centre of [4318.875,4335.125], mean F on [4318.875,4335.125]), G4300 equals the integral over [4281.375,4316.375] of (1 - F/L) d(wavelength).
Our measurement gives 5.3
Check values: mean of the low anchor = 4.76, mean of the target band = 4.25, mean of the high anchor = 5.31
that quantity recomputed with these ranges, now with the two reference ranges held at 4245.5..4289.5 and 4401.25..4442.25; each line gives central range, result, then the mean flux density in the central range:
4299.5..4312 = 3.67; 3.6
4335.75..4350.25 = 0.38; 5.16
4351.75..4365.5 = -0.47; 5.57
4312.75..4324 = -0.19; 5.25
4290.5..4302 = 1.68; 4.3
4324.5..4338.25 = -0.35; 5.37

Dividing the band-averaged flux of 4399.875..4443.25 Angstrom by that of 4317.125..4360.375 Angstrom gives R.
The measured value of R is 1.1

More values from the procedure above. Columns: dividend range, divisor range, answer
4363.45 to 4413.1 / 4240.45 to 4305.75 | 1.14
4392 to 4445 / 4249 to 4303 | 1.21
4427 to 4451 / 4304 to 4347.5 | 1.20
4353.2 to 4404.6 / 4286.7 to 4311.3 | 1.34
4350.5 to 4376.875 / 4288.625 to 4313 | 1.38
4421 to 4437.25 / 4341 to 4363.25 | 1.09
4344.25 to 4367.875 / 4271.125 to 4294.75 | 1.19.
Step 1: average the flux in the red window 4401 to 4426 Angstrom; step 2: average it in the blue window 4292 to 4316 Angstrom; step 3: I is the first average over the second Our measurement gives 1.40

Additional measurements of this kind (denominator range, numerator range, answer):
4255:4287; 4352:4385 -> 1.12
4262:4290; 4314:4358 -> 1.10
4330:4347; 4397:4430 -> 1.06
